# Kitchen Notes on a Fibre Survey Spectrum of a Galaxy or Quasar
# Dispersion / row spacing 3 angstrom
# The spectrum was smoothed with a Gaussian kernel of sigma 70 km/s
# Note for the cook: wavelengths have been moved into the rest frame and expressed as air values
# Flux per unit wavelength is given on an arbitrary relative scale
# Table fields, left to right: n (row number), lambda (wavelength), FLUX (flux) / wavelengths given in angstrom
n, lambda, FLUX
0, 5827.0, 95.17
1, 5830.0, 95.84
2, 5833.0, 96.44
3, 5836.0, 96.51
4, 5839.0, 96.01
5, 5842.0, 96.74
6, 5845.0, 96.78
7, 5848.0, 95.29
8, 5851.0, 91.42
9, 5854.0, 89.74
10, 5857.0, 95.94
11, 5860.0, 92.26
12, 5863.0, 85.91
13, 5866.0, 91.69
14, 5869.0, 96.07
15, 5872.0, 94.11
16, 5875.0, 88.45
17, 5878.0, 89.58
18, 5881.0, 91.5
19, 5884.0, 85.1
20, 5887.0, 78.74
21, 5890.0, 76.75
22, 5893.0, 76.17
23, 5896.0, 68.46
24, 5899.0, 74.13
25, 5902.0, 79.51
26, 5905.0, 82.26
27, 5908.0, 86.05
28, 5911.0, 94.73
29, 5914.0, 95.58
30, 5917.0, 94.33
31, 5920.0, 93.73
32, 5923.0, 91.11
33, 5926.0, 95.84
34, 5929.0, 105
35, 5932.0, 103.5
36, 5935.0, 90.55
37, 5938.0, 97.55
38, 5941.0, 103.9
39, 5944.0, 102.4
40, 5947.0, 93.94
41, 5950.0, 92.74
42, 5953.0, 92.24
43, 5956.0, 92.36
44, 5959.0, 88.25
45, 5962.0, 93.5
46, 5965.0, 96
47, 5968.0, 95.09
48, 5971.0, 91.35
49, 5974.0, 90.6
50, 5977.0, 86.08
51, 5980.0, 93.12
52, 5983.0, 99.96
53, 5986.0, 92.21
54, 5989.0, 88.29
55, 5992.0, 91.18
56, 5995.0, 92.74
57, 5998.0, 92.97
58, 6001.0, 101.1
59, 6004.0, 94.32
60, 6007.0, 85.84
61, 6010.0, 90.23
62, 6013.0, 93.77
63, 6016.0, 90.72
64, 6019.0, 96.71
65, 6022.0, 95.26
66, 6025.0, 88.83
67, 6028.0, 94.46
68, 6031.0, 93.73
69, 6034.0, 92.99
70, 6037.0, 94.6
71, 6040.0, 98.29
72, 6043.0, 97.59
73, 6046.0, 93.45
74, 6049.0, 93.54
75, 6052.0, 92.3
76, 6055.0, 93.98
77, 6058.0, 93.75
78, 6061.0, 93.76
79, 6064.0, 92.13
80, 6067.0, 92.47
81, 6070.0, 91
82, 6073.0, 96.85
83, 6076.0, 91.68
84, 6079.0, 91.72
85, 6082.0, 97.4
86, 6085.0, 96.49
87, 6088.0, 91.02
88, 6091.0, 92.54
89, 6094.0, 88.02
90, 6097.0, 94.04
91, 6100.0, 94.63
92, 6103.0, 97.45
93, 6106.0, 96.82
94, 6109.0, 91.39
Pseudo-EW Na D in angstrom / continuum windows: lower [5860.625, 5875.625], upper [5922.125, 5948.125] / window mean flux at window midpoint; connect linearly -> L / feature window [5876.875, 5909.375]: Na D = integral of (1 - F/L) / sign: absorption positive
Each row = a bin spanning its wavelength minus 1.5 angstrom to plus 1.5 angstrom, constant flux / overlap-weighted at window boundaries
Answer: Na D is 4.6 angstrom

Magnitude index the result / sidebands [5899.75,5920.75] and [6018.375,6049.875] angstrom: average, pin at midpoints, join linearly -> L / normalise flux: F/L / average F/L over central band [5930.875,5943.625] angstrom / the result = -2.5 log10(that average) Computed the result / -0.10 mag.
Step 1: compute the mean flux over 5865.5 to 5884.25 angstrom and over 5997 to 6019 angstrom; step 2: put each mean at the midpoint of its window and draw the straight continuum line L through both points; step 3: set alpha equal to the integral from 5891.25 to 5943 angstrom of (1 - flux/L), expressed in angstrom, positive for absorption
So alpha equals 0.9 angstrom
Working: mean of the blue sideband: 91.3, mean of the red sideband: 93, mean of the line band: 90.2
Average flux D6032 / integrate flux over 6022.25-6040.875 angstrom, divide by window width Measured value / 93.8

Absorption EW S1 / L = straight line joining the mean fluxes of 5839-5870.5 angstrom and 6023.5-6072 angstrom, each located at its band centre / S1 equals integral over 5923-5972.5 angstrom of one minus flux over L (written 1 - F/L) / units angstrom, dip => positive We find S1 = -1.2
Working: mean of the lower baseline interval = 93.3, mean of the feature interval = 95.7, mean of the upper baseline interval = 93.6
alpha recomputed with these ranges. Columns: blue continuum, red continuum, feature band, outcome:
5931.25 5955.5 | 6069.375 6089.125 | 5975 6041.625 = 1.6 angstrom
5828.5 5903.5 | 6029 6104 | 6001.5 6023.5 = -0.1 angstrom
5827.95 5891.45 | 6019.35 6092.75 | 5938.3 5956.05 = -0.8 angstrom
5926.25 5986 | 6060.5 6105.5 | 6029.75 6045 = -0.2 angstrom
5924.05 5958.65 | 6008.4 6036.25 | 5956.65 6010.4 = 1.4 angstrom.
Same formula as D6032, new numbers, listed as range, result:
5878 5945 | 89.3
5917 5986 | 94.9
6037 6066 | 94.3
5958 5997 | 92.2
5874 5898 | 81.5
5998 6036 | 93.2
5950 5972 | 92.7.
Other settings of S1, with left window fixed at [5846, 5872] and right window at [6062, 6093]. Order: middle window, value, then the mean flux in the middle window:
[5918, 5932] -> -0.7 angstrom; 97.1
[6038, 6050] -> -0.3 angstrom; 95.8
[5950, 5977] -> 0.2 angstrom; 92.1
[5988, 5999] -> 0.2 angstrom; 91.4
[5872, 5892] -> 1.5 angstrom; 85.5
